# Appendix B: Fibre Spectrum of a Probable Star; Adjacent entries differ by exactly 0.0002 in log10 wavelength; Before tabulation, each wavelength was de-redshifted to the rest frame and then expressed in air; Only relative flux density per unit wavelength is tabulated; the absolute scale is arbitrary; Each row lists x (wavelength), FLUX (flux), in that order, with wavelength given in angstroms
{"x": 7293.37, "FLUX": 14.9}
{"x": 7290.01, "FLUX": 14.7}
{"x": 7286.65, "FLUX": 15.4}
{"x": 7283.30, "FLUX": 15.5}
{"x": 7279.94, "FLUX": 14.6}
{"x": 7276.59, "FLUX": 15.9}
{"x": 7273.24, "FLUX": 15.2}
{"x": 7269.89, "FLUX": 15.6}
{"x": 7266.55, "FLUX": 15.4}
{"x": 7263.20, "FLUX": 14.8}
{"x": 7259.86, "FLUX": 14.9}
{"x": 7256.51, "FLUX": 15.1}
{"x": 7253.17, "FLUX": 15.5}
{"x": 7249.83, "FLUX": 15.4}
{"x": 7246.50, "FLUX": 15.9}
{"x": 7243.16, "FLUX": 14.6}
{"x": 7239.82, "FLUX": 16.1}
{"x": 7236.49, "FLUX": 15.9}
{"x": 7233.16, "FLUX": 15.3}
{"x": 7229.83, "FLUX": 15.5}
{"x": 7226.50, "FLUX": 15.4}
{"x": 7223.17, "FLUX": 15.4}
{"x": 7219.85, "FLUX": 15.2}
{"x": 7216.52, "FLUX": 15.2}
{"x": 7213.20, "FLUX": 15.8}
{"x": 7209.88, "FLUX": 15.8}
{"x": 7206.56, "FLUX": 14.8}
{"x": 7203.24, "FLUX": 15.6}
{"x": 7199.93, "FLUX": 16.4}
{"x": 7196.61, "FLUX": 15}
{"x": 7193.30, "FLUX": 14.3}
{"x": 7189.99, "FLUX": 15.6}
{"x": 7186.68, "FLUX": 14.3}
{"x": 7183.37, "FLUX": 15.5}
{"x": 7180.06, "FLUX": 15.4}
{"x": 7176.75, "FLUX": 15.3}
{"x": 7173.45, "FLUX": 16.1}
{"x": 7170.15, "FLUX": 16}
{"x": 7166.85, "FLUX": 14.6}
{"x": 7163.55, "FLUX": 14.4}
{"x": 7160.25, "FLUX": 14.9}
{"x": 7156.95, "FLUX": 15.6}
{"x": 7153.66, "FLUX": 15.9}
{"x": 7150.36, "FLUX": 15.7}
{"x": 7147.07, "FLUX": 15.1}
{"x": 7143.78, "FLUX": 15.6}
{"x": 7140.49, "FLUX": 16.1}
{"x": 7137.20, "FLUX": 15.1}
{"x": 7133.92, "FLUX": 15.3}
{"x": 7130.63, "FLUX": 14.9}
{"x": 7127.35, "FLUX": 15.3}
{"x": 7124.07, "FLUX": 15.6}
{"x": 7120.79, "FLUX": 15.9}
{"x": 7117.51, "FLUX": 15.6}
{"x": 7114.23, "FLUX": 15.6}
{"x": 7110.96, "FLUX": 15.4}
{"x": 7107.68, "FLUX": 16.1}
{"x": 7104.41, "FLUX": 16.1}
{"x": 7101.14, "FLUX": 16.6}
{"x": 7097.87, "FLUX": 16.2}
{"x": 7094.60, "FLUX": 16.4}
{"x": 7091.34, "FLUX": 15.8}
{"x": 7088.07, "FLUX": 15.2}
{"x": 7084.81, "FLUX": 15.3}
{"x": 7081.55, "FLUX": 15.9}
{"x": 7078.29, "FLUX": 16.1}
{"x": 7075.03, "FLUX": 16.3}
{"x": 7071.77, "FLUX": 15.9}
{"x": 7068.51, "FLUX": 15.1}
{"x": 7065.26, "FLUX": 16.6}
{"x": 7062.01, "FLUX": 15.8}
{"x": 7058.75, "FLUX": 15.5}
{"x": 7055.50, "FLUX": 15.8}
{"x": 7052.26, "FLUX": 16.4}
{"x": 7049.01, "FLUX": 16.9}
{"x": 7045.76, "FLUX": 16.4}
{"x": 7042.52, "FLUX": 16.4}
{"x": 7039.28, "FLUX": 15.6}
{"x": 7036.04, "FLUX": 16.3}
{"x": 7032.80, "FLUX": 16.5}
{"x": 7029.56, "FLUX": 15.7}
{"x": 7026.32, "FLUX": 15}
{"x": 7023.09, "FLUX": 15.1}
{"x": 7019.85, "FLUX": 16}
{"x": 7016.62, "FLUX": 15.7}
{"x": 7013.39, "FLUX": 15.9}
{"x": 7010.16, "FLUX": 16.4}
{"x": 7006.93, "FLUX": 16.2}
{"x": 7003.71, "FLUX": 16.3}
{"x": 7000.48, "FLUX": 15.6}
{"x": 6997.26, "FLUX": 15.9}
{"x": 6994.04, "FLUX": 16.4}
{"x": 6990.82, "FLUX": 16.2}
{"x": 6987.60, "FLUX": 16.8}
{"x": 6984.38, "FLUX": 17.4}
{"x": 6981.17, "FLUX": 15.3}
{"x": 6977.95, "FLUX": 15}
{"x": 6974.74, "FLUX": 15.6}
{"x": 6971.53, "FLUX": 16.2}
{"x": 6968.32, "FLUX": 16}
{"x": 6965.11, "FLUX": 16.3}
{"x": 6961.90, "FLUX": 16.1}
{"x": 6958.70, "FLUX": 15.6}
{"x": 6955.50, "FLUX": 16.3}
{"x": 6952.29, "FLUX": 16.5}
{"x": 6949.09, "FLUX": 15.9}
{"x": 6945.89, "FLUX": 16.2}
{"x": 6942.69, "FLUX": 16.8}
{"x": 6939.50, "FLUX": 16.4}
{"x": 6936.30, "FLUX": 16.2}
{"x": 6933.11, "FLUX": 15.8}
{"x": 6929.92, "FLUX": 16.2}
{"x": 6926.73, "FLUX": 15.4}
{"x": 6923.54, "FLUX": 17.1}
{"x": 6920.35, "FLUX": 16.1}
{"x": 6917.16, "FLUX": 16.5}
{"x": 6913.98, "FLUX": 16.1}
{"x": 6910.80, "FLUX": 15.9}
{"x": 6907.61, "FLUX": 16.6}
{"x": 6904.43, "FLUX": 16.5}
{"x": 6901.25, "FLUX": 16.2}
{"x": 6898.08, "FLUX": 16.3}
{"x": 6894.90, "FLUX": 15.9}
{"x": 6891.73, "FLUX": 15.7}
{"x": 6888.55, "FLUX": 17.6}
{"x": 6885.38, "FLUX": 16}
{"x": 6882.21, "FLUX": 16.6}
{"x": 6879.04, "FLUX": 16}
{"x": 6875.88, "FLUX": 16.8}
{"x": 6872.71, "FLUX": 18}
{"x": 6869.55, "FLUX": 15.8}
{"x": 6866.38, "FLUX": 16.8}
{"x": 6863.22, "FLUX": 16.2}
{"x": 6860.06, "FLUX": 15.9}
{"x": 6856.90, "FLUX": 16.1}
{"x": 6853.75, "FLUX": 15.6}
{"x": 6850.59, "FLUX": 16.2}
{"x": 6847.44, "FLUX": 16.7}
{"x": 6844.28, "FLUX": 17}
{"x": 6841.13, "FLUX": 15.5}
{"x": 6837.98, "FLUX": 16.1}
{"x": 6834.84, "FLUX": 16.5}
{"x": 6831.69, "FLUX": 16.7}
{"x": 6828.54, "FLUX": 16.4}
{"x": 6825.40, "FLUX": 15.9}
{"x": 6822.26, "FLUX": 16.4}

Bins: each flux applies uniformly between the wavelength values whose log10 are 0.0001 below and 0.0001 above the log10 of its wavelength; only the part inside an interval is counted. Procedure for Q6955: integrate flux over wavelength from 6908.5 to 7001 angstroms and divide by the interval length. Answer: 16.1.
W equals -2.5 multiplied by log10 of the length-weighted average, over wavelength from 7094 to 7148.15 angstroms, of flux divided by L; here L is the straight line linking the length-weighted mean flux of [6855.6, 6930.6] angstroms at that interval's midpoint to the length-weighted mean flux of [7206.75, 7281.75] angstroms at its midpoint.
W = 0.00 mag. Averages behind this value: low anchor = 16.3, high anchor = 15.4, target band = 15.7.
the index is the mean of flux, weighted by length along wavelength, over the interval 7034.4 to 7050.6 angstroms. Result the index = 16.3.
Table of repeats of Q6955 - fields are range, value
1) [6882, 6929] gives 16.3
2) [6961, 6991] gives 16.1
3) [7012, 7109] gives 16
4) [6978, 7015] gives 16.2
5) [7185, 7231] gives 15.3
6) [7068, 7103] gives 15.9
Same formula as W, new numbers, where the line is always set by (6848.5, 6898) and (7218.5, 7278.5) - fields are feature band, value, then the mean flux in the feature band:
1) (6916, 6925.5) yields -0.02 mag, 16.5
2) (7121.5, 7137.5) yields 0.03 mag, 15.3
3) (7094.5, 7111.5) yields -0.03 mag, 16.2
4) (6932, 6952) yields 0.00 mag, 16.2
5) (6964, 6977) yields 0.01 mag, 16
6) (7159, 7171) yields 0.05 mag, 14.9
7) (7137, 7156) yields 0.00 mag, 15.6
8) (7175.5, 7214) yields 0.02 mag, 15.3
